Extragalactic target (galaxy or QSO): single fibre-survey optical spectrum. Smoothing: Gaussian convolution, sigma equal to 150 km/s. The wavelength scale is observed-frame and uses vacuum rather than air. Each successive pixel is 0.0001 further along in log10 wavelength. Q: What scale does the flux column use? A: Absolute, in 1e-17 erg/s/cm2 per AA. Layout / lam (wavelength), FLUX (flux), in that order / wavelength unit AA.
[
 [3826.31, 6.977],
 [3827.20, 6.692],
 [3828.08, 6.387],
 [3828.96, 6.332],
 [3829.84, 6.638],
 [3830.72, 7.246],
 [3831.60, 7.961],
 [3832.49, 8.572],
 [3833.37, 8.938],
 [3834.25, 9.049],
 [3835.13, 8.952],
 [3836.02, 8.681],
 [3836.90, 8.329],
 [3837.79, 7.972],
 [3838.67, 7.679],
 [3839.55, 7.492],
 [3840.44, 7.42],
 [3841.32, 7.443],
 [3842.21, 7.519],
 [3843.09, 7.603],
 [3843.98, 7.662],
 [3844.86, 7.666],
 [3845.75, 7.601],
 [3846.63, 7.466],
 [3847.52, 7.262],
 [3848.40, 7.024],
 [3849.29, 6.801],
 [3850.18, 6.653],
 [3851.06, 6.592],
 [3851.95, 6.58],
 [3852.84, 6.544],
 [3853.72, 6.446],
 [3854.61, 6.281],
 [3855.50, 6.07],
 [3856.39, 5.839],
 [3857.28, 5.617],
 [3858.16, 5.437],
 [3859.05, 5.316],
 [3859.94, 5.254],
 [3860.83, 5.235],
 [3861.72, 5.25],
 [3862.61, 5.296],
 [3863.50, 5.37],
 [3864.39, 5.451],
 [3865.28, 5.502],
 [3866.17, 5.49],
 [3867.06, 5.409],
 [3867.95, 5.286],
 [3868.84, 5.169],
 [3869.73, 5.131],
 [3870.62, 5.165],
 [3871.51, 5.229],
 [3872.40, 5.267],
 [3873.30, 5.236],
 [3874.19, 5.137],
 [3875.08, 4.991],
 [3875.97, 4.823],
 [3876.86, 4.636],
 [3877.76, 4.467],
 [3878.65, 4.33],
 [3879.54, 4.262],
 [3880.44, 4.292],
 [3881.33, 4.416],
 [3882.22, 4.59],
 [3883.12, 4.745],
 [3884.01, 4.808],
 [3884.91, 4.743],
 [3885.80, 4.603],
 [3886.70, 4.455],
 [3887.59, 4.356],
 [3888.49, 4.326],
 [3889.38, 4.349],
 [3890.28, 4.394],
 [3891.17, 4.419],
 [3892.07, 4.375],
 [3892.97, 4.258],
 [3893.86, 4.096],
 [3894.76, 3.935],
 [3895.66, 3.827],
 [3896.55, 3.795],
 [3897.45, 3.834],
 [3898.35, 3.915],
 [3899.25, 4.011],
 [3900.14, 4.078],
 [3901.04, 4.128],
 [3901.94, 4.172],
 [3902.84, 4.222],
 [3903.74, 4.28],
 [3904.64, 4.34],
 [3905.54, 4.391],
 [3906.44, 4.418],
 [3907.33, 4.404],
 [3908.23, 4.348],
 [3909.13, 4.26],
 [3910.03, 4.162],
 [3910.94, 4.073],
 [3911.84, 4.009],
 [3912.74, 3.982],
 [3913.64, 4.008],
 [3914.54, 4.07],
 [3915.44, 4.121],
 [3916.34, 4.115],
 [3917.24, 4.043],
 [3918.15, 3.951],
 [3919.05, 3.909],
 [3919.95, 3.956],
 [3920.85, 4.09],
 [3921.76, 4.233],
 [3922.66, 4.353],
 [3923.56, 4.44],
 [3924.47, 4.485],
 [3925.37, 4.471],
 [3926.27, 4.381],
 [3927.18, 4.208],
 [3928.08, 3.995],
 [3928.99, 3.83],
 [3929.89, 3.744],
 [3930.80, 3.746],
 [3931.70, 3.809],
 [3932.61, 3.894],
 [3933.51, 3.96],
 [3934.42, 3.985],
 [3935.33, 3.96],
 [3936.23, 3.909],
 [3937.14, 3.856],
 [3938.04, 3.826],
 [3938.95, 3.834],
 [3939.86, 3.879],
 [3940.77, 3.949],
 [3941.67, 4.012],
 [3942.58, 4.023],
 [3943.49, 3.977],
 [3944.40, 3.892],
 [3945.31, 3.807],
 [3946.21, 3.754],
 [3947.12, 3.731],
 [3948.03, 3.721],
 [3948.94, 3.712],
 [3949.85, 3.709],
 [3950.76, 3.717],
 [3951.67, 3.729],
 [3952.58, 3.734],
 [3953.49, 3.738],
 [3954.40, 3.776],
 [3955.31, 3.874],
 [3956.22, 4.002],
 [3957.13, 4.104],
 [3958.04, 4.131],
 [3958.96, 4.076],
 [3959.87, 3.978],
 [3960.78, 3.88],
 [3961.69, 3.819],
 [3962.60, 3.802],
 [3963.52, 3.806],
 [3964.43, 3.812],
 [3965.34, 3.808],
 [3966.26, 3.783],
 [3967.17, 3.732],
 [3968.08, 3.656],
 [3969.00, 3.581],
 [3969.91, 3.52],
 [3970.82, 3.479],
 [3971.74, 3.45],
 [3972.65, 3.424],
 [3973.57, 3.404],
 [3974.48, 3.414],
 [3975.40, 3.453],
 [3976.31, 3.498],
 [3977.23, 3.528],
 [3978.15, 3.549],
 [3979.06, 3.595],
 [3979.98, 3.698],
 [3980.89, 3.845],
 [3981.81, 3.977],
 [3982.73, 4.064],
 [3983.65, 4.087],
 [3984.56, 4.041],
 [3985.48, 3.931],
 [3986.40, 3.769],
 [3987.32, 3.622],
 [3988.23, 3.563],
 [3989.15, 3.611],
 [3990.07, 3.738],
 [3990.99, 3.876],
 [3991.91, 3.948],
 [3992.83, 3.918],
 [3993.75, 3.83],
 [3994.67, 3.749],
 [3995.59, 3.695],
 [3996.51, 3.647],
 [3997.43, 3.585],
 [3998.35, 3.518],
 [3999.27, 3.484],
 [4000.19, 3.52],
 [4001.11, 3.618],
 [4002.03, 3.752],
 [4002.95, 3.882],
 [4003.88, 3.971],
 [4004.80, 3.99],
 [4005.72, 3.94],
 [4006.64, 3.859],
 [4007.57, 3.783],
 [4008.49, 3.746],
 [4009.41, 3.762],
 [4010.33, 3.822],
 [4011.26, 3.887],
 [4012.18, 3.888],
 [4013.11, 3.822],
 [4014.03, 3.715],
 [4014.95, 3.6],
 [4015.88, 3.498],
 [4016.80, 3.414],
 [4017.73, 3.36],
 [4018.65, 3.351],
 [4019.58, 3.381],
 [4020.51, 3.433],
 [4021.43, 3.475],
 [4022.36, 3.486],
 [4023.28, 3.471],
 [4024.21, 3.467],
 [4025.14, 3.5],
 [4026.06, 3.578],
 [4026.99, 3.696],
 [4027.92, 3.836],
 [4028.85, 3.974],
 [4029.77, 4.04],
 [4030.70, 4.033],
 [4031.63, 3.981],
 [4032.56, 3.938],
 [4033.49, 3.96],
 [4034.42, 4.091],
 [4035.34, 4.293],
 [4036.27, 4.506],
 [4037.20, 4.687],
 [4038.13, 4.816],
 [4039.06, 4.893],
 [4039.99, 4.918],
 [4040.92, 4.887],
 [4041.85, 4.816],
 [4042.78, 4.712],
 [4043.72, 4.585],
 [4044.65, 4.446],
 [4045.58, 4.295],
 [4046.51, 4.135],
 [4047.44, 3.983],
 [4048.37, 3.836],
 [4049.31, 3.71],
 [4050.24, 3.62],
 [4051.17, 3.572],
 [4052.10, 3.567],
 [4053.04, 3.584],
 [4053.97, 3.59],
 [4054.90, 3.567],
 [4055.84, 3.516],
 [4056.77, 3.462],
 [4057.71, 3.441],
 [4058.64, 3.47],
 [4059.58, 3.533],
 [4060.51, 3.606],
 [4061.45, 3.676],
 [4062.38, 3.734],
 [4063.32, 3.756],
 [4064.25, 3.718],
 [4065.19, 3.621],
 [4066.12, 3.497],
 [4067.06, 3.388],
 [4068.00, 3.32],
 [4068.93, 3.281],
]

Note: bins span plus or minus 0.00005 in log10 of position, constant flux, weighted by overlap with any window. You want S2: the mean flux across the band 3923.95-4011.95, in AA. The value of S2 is 3.81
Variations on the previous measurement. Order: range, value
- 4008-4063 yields 3.88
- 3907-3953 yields 3.99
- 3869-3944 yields 4.26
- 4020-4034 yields 3.72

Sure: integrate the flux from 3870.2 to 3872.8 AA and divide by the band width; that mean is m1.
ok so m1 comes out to 5.23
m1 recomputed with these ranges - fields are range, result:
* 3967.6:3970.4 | 3.59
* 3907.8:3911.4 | 4.2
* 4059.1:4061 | 3.56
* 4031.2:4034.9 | 4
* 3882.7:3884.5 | 4.77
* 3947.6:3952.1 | 3.72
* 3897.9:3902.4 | 4.06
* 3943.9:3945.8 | 3.86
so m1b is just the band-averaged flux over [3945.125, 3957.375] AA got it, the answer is 3.79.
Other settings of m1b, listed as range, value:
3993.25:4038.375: 3.78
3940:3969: 3.84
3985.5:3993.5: 3.77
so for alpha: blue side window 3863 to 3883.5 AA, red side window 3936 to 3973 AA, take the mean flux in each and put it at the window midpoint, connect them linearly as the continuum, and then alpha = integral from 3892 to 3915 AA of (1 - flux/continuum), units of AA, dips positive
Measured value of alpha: 2.1 AA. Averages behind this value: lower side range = 4.97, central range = 4.13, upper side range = 3.81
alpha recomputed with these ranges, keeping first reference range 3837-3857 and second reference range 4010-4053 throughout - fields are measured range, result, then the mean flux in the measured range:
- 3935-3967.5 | 8.89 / 3.86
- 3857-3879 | 5.06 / 5.18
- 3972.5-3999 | 5.67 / 3.71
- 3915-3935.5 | 5.98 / 4.07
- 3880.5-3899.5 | 6.14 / 4.3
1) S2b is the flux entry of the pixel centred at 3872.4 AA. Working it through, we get 5.267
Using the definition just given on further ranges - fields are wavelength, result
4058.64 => 3.47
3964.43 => 3.812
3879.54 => 4.262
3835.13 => 8.952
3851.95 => 6.58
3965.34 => 3.808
